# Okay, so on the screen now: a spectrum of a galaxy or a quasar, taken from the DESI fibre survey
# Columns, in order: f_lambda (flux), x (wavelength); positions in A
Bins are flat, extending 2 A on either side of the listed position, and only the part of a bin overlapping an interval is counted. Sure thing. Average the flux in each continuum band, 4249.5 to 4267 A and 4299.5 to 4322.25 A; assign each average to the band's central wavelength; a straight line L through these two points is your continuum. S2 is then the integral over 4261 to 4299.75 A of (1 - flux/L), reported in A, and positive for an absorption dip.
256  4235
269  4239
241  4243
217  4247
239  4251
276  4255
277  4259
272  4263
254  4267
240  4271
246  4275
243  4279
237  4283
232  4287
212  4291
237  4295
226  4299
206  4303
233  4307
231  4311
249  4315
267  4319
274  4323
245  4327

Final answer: 2.1 A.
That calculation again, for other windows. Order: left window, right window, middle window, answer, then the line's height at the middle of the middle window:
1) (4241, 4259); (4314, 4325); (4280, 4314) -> 4.1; 259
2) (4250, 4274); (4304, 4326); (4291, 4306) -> 1.8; 252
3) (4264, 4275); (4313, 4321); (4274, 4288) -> 0.6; 251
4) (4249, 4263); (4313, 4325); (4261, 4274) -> 0.5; 265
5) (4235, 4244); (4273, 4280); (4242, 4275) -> -0.2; 251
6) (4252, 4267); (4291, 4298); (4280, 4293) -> 0.5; 238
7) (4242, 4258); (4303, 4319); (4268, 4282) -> -0.1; 242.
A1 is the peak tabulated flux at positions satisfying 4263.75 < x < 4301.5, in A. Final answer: 254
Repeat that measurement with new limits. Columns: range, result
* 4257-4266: 277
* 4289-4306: 237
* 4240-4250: 241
